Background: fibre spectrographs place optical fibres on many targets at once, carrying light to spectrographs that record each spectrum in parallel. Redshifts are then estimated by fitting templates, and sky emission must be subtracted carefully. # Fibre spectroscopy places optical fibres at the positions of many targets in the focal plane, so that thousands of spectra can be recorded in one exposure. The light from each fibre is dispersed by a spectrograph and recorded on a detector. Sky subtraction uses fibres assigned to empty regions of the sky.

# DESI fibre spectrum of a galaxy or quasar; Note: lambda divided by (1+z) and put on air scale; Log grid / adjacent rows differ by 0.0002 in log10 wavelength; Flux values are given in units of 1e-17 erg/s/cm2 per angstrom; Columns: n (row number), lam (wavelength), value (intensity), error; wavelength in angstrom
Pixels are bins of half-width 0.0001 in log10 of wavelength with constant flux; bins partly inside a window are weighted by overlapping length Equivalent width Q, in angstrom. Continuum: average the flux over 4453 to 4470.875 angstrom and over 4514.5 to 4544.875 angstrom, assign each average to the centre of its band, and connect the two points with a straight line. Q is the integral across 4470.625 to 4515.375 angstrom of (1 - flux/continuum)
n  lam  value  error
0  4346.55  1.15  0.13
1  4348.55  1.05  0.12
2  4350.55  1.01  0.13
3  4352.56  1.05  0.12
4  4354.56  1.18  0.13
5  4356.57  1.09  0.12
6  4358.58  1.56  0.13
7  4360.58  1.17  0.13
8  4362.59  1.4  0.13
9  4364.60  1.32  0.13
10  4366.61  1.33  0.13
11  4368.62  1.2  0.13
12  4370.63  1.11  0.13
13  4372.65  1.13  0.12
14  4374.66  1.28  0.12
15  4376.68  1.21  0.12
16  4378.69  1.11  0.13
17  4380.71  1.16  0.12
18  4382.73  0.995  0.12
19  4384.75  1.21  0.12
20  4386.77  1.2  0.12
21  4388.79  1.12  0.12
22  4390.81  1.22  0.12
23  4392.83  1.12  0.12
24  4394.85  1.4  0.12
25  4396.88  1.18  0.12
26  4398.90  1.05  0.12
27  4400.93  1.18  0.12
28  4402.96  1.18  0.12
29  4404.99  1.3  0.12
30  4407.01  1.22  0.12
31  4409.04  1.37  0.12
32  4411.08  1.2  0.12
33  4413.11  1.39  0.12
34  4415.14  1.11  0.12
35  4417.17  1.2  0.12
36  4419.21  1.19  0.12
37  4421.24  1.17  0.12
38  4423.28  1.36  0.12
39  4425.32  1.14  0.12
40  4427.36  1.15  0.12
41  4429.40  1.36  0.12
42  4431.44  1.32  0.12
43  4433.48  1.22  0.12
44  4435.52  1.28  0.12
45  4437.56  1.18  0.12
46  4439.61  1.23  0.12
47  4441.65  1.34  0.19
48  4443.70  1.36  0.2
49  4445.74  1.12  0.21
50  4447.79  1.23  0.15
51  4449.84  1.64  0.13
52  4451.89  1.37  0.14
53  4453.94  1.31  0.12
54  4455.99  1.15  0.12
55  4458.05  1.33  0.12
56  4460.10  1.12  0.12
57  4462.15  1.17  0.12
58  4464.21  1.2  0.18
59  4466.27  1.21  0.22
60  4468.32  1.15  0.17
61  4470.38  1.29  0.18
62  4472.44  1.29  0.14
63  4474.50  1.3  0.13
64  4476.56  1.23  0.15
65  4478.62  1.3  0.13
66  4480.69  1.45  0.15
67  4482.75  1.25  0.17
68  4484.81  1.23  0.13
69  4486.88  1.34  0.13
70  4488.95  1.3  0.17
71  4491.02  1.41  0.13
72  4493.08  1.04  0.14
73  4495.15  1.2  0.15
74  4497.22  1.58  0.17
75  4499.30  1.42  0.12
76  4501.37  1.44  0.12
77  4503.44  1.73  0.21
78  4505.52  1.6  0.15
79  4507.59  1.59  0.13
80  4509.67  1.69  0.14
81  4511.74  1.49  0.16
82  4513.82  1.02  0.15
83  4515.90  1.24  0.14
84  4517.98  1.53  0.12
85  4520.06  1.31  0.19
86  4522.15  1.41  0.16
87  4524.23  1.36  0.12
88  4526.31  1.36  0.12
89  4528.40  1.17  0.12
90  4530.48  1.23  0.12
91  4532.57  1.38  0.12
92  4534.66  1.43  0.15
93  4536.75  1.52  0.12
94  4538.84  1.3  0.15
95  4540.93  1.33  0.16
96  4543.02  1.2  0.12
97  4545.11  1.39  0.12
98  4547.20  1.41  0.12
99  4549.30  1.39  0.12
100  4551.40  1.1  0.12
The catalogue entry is -3.6 angstrom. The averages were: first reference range 1.21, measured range 1.37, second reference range 1.34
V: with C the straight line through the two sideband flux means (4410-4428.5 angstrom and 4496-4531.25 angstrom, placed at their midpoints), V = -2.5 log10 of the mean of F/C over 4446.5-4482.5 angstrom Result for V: 0.03 mag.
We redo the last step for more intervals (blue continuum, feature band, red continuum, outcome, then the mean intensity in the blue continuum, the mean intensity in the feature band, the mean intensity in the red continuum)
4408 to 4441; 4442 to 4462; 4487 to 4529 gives 0.004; 1.24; 1.29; 1.4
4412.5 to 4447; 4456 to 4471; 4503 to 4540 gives 0.084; 1.24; 1.2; 1.4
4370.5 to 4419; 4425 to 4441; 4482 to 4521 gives 0.020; 1.19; 1.24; 1.39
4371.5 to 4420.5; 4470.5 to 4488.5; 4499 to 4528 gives 0.056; 1.2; 1.3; 1.44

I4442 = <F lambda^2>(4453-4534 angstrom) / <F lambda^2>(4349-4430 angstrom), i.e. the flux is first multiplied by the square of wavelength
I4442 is 1.2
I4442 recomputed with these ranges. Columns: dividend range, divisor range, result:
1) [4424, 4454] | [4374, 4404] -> 1.12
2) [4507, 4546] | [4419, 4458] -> 1.11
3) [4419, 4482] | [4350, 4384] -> 1.10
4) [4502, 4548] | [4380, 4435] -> 1.21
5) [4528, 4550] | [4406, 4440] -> 1.14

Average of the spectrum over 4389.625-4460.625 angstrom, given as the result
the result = 1.25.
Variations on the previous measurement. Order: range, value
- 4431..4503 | 1.29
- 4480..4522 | 1.39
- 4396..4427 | 1.21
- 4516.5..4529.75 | 1.35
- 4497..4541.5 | 1.41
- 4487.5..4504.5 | 1.39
